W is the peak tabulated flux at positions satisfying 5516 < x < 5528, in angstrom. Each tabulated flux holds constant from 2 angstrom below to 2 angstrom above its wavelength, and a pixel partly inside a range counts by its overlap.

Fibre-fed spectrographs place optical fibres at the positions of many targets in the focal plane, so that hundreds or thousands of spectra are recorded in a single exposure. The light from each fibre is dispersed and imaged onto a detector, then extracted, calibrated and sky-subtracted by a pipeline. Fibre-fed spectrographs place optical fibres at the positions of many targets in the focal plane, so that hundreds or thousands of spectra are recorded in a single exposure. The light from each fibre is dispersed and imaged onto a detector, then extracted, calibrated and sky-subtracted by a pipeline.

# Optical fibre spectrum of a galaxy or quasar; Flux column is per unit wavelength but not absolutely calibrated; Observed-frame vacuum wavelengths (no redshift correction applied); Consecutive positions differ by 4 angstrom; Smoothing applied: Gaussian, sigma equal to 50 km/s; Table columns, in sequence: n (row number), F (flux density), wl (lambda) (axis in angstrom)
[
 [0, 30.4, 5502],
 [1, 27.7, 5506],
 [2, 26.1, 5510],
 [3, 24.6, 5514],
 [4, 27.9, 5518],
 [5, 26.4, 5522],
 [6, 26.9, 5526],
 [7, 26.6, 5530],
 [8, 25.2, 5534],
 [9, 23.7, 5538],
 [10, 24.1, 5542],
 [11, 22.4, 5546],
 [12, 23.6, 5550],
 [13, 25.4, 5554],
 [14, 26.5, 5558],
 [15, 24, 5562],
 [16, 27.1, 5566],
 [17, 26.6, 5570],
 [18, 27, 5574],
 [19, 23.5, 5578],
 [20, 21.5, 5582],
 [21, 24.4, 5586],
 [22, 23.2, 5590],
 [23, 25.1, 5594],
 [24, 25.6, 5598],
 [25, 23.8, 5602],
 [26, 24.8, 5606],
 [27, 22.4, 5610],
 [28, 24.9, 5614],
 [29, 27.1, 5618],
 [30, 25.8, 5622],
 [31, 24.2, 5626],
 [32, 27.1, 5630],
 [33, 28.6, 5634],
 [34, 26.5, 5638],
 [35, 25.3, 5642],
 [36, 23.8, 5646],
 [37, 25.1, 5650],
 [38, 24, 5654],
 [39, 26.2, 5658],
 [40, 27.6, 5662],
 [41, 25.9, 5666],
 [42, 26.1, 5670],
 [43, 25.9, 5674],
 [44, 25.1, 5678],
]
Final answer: 27.9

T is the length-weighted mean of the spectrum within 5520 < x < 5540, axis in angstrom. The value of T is 25.8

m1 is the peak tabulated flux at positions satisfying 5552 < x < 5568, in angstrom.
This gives 27.1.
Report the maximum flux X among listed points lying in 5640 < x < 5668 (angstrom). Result 27.6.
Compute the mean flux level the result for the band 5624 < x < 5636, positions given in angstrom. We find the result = 26.6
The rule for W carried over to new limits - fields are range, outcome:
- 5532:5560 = 26.5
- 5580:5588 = 24.4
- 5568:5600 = 27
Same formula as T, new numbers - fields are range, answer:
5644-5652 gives 24.5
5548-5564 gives 24.9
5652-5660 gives 25.1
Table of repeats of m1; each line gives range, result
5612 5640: 28.6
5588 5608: 25.6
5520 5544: 26.9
